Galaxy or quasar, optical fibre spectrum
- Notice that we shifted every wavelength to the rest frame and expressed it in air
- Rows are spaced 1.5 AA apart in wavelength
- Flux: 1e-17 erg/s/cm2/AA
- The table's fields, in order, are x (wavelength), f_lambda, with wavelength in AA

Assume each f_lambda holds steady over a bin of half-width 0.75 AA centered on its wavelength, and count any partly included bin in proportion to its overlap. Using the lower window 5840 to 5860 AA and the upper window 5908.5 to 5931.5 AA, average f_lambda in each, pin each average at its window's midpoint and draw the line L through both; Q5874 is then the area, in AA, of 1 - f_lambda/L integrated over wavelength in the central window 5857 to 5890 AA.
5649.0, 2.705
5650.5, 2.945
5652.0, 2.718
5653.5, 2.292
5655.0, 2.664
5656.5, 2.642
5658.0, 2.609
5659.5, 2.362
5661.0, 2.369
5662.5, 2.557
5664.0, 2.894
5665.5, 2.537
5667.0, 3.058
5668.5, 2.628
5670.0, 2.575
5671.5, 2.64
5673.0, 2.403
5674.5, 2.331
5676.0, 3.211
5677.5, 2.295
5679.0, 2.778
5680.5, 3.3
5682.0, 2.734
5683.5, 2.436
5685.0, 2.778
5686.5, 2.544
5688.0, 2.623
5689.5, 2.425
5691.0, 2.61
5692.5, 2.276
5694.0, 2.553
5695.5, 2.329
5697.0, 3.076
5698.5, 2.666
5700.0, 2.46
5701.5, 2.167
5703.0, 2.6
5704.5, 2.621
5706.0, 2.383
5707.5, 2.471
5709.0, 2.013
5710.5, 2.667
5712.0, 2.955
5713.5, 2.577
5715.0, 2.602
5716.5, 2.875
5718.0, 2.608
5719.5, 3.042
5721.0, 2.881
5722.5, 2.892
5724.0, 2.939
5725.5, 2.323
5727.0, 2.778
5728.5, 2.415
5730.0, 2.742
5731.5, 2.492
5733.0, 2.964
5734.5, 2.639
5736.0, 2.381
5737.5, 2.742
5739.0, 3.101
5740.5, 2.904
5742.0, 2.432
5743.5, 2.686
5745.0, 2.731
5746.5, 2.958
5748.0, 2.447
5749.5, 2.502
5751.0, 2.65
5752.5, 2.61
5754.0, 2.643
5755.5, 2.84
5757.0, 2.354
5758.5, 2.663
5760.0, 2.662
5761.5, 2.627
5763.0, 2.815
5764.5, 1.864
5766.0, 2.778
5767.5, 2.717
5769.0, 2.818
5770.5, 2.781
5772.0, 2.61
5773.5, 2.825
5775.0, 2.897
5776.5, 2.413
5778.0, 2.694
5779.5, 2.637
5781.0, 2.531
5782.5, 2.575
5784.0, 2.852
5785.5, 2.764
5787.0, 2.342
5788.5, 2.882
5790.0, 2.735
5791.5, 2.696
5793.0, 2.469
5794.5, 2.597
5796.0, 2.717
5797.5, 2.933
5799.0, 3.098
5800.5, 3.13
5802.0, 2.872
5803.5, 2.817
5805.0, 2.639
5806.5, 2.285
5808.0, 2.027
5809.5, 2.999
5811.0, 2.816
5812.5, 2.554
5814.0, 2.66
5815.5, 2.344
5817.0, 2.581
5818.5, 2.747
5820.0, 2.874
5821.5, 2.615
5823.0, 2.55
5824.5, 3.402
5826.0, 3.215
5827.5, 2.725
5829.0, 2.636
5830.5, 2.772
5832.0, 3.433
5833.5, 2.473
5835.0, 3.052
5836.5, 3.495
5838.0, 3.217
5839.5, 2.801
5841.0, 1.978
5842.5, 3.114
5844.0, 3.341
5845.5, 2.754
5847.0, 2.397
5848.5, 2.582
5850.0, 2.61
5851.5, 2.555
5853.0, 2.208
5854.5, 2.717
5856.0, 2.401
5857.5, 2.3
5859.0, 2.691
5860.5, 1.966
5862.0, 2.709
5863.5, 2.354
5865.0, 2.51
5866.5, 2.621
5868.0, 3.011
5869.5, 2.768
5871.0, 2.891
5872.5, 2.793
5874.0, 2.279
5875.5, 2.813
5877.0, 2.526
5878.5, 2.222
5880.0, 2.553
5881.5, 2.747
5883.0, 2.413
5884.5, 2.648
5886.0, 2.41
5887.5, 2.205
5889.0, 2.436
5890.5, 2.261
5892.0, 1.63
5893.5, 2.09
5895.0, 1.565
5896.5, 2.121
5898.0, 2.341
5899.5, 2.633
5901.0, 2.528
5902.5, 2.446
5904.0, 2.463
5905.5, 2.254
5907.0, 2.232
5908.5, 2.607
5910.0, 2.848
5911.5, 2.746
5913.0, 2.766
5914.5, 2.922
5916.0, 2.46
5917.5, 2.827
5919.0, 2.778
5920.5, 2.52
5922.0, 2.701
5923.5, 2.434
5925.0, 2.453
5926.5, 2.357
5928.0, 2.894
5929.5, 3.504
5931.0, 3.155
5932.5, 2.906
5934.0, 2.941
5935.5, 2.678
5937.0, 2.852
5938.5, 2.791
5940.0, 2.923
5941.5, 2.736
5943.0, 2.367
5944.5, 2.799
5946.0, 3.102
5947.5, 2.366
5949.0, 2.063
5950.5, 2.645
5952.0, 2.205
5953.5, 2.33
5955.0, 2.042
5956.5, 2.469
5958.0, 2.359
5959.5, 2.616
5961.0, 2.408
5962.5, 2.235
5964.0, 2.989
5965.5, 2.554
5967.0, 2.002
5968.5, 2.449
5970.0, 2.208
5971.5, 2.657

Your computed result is 1.2 AA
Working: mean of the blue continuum 2.58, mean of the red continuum 2.75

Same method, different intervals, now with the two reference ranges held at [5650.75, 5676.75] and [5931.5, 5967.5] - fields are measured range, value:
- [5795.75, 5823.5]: -1.1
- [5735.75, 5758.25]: -0.6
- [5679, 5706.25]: 0.2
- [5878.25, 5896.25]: 2.2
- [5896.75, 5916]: 0.2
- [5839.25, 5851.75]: -0.5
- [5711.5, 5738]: -1.0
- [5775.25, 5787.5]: -0.1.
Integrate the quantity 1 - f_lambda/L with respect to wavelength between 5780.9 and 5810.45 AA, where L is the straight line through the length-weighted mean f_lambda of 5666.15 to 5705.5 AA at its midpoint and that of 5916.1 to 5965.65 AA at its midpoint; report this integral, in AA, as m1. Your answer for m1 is -0.9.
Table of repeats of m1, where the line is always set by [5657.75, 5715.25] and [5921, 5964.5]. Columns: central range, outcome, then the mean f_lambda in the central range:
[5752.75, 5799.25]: -1.10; 2.67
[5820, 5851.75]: -2.86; 2.85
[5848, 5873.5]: 0.49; 2.57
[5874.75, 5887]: 0.40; 2.53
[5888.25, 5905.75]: 2.62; 2.23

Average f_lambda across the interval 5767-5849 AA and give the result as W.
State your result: 2.75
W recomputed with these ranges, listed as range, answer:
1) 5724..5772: 2.65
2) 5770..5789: 2.67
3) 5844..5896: 2.47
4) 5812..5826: 2.73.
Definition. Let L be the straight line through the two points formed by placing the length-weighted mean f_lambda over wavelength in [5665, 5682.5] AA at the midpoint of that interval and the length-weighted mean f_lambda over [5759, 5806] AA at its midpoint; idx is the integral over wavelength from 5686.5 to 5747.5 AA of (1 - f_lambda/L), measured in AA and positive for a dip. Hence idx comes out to 1.53 AA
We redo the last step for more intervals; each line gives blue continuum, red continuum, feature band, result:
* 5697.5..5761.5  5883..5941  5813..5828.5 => -1.0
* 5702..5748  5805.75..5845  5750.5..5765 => 0.7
